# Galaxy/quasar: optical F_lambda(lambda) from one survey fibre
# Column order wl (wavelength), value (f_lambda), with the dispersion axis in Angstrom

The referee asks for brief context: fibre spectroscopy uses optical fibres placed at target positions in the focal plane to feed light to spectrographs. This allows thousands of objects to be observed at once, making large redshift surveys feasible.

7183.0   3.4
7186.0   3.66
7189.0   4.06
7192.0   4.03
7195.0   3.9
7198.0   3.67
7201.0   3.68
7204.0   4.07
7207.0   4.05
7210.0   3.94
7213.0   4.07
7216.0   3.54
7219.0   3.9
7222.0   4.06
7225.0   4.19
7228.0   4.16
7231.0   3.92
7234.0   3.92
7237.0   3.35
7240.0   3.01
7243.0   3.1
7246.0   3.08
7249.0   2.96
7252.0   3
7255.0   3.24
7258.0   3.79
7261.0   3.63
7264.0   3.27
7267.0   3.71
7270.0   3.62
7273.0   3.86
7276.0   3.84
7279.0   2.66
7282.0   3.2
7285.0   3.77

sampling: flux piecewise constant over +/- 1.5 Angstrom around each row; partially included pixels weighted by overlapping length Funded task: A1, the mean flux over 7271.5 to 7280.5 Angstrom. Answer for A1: 3.45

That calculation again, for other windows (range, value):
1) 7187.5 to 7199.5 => 3.92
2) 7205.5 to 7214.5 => 4.02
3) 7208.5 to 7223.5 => 3.9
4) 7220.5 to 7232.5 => 4.08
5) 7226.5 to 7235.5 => 4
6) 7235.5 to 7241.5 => 3.18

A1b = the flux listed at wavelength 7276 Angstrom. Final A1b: 3.84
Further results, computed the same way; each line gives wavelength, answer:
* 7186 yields 3.66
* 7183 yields 3.4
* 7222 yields 4.06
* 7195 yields 3.9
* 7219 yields 3.9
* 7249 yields 2.96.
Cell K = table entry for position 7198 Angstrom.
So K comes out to 3.67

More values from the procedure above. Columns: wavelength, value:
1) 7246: 3.08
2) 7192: 4.03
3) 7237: 3.35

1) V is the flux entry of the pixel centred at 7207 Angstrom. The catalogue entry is 4.05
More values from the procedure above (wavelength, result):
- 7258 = 3.79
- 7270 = 3.62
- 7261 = 3.63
